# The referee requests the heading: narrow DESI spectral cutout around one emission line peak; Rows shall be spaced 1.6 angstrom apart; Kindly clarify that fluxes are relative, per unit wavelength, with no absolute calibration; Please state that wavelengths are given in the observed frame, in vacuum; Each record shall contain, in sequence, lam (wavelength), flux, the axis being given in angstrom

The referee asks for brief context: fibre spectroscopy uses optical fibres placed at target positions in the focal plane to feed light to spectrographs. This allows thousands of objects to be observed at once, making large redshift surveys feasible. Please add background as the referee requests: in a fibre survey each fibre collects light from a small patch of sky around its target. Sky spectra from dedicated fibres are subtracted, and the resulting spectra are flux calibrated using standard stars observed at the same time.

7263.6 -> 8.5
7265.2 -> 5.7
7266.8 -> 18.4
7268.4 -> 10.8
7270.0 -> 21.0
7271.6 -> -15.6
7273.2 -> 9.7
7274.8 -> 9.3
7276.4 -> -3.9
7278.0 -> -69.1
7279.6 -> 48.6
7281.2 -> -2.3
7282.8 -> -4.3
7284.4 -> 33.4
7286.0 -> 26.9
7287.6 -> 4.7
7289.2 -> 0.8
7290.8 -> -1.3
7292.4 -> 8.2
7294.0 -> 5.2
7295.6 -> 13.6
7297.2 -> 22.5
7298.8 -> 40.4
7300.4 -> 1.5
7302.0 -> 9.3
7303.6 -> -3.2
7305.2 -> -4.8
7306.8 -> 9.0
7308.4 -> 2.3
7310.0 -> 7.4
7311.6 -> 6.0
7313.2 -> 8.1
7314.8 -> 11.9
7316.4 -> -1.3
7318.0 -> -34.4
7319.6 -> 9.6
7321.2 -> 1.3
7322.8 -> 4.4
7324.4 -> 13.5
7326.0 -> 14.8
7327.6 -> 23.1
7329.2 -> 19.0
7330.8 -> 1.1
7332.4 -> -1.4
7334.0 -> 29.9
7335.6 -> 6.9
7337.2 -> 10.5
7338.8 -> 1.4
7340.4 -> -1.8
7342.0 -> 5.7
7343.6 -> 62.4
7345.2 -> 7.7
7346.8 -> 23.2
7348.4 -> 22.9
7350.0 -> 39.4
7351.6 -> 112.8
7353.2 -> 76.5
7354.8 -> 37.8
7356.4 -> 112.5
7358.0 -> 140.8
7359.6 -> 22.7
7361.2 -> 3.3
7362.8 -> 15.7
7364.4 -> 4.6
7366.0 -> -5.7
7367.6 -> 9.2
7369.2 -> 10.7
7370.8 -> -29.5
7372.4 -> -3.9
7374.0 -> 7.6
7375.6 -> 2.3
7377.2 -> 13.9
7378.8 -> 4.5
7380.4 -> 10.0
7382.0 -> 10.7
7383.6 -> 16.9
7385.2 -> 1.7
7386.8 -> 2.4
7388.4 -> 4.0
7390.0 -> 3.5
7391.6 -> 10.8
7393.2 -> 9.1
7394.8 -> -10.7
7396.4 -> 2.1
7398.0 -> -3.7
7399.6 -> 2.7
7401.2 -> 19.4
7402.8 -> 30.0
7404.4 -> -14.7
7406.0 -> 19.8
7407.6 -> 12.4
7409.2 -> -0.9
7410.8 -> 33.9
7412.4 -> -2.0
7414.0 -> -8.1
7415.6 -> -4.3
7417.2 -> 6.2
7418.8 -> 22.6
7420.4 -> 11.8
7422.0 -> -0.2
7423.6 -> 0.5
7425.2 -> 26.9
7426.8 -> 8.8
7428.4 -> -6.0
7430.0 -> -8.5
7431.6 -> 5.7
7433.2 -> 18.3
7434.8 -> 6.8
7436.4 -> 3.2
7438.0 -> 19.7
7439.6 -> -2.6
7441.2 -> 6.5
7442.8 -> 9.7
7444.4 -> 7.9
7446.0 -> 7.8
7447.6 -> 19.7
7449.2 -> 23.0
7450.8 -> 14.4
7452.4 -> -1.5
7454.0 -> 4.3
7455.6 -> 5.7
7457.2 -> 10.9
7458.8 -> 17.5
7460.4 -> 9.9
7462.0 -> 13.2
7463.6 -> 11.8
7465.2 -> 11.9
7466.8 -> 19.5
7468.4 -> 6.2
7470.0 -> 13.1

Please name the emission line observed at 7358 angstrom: [O II]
